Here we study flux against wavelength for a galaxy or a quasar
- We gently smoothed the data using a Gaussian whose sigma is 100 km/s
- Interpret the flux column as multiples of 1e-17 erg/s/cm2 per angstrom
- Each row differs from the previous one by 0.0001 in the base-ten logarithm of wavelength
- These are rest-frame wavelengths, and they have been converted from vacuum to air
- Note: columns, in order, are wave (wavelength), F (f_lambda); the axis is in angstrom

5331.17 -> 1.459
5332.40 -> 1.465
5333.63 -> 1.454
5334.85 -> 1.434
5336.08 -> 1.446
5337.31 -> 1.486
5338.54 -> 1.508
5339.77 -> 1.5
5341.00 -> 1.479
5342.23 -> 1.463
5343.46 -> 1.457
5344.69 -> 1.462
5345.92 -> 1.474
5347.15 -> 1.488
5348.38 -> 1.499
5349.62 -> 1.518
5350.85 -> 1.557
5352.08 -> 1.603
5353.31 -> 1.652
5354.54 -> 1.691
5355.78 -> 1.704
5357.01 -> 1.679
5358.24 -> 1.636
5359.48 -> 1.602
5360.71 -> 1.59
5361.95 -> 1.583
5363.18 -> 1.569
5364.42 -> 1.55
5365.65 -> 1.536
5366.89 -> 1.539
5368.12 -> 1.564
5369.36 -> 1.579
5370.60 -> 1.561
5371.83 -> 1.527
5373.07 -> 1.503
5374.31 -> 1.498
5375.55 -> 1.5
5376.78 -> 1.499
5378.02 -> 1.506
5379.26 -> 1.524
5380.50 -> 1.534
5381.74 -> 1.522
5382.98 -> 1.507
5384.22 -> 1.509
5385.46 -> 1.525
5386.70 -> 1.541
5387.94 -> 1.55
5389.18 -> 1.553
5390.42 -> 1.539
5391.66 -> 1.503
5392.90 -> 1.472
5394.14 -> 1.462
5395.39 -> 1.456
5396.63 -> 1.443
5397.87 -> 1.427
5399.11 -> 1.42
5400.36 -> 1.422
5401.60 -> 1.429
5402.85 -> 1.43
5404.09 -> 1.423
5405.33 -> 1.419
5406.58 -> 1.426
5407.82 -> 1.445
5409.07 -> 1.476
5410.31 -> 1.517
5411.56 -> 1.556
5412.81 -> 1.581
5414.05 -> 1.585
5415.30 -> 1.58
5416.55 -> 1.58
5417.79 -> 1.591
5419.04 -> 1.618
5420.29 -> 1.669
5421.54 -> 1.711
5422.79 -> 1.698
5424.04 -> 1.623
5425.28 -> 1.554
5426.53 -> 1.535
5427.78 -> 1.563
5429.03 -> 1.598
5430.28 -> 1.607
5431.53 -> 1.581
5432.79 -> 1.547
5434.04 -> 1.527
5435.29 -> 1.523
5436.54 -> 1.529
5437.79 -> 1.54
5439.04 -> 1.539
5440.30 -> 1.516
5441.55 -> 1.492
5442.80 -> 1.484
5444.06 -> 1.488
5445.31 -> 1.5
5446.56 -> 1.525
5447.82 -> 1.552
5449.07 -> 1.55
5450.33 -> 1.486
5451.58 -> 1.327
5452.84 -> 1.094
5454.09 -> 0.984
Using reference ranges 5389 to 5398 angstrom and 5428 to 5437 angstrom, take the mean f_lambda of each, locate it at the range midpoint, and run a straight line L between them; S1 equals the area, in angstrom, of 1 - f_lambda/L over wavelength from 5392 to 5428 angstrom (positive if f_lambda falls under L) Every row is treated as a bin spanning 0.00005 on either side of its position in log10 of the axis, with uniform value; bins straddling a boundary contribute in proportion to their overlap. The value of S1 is -0.1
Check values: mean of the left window 1.48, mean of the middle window 1.52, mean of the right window 1.56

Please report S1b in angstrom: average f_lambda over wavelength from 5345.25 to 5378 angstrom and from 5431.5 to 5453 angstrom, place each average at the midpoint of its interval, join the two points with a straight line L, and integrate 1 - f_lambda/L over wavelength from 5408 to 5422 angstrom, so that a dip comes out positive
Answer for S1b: -0.6 angstrom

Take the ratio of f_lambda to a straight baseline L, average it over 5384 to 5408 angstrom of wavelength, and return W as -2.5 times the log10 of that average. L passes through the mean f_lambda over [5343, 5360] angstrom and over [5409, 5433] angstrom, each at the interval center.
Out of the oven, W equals 0.08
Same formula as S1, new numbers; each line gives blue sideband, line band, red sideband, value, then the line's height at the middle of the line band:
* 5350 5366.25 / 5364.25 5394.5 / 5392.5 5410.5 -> 0.1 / 1.53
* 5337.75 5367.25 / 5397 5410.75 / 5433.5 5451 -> 0.9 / 1.53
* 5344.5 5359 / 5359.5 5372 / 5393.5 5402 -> -0.2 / 1.54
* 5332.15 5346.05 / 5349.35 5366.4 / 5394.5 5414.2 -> -1.6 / 1.47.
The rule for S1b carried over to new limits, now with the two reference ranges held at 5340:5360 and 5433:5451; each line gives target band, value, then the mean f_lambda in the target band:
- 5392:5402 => 0.6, 1.44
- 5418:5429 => -0.7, 1.62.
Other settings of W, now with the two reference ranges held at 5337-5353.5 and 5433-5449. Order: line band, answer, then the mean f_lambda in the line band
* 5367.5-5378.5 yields -0.01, 1.53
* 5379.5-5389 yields -0.01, 1.53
